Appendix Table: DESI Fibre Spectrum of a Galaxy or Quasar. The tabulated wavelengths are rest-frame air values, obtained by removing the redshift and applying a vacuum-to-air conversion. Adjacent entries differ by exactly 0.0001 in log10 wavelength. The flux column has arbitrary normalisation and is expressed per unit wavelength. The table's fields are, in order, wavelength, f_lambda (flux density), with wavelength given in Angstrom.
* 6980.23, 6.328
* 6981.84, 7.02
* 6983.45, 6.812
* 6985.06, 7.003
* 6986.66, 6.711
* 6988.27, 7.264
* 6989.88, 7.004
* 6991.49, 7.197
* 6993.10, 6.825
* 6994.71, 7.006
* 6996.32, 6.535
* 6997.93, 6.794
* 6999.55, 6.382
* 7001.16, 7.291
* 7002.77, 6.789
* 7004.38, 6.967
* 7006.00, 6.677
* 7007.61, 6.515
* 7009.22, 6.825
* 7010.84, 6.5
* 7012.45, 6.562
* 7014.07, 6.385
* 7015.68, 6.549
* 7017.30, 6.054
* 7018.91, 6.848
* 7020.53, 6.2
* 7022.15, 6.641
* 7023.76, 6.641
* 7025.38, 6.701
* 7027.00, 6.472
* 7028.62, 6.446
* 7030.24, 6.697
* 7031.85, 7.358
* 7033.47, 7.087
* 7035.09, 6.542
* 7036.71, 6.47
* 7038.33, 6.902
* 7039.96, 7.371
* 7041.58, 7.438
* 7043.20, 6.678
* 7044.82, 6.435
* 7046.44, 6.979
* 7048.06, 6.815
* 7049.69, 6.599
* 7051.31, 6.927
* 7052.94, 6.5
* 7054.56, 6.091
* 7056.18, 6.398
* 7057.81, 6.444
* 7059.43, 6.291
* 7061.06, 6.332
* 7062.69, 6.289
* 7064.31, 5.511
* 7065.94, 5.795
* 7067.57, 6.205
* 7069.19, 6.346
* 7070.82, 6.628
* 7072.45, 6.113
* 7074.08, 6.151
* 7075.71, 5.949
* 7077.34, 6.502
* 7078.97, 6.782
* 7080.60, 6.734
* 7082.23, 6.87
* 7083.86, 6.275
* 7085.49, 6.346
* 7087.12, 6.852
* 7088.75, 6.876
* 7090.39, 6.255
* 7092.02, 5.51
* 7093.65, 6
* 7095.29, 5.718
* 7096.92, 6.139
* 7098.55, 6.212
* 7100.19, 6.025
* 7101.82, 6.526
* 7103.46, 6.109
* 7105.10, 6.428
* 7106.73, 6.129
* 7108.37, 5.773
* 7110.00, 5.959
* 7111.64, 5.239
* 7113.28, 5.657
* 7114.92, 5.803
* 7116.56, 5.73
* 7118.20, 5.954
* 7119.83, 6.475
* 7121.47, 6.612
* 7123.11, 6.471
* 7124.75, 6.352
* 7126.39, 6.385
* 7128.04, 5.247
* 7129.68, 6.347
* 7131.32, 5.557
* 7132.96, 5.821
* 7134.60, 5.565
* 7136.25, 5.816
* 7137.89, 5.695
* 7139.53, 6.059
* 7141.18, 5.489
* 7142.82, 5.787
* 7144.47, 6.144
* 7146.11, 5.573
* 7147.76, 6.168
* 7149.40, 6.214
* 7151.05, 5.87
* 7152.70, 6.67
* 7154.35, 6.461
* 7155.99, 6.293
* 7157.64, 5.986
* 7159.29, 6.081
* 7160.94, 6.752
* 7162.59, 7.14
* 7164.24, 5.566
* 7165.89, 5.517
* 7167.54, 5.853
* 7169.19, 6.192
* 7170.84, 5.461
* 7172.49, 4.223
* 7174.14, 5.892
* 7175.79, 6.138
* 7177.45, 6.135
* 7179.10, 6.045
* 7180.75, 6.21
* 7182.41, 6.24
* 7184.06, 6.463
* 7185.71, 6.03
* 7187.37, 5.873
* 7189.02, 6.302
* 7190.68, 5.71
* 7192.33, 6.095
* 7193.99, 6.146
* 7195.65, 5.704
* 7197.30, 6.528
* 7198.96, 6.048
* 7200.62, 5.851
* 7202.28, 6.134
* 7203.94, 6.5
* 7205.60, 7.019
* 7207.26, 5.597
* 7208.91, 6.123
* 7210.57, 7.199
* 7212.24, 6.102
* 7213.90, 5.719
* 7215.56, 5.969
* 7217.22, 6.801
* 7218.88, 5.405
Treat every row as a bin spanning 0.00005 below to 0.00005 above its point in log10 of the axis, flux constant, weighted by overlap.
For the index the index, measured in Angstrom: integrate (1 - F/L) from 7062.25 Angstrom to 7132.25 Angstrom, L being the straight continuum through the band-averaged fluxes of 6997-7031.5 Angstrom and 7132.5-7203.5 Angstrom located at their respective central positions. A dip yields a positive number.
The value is 1.5 Angstrom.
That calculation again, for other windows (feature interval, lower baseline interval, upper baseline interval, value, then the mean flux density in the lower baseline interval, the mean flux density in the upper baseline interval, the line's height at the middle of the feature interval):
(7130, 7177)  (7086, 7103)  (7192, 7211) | 2.17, 6.21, 6.23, 6.22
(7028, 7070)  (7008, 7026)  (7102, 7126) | -1.26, 6.54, 6.07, 6.38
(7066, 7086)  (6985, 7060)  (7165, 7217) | 0.36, 6.72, 6.04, 6.5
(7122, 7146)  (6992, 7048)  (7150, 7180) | 1.01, 6.73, 6.02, 6.17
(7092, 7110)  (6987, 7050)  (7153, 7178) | 0.72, 6.76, 5.99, 6.33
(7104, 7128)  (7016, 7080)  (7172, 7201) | 0.87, 6.53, 6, 6.27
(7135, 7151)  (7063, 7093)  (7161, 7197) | 0.59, 6.32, 5.98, 6.1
